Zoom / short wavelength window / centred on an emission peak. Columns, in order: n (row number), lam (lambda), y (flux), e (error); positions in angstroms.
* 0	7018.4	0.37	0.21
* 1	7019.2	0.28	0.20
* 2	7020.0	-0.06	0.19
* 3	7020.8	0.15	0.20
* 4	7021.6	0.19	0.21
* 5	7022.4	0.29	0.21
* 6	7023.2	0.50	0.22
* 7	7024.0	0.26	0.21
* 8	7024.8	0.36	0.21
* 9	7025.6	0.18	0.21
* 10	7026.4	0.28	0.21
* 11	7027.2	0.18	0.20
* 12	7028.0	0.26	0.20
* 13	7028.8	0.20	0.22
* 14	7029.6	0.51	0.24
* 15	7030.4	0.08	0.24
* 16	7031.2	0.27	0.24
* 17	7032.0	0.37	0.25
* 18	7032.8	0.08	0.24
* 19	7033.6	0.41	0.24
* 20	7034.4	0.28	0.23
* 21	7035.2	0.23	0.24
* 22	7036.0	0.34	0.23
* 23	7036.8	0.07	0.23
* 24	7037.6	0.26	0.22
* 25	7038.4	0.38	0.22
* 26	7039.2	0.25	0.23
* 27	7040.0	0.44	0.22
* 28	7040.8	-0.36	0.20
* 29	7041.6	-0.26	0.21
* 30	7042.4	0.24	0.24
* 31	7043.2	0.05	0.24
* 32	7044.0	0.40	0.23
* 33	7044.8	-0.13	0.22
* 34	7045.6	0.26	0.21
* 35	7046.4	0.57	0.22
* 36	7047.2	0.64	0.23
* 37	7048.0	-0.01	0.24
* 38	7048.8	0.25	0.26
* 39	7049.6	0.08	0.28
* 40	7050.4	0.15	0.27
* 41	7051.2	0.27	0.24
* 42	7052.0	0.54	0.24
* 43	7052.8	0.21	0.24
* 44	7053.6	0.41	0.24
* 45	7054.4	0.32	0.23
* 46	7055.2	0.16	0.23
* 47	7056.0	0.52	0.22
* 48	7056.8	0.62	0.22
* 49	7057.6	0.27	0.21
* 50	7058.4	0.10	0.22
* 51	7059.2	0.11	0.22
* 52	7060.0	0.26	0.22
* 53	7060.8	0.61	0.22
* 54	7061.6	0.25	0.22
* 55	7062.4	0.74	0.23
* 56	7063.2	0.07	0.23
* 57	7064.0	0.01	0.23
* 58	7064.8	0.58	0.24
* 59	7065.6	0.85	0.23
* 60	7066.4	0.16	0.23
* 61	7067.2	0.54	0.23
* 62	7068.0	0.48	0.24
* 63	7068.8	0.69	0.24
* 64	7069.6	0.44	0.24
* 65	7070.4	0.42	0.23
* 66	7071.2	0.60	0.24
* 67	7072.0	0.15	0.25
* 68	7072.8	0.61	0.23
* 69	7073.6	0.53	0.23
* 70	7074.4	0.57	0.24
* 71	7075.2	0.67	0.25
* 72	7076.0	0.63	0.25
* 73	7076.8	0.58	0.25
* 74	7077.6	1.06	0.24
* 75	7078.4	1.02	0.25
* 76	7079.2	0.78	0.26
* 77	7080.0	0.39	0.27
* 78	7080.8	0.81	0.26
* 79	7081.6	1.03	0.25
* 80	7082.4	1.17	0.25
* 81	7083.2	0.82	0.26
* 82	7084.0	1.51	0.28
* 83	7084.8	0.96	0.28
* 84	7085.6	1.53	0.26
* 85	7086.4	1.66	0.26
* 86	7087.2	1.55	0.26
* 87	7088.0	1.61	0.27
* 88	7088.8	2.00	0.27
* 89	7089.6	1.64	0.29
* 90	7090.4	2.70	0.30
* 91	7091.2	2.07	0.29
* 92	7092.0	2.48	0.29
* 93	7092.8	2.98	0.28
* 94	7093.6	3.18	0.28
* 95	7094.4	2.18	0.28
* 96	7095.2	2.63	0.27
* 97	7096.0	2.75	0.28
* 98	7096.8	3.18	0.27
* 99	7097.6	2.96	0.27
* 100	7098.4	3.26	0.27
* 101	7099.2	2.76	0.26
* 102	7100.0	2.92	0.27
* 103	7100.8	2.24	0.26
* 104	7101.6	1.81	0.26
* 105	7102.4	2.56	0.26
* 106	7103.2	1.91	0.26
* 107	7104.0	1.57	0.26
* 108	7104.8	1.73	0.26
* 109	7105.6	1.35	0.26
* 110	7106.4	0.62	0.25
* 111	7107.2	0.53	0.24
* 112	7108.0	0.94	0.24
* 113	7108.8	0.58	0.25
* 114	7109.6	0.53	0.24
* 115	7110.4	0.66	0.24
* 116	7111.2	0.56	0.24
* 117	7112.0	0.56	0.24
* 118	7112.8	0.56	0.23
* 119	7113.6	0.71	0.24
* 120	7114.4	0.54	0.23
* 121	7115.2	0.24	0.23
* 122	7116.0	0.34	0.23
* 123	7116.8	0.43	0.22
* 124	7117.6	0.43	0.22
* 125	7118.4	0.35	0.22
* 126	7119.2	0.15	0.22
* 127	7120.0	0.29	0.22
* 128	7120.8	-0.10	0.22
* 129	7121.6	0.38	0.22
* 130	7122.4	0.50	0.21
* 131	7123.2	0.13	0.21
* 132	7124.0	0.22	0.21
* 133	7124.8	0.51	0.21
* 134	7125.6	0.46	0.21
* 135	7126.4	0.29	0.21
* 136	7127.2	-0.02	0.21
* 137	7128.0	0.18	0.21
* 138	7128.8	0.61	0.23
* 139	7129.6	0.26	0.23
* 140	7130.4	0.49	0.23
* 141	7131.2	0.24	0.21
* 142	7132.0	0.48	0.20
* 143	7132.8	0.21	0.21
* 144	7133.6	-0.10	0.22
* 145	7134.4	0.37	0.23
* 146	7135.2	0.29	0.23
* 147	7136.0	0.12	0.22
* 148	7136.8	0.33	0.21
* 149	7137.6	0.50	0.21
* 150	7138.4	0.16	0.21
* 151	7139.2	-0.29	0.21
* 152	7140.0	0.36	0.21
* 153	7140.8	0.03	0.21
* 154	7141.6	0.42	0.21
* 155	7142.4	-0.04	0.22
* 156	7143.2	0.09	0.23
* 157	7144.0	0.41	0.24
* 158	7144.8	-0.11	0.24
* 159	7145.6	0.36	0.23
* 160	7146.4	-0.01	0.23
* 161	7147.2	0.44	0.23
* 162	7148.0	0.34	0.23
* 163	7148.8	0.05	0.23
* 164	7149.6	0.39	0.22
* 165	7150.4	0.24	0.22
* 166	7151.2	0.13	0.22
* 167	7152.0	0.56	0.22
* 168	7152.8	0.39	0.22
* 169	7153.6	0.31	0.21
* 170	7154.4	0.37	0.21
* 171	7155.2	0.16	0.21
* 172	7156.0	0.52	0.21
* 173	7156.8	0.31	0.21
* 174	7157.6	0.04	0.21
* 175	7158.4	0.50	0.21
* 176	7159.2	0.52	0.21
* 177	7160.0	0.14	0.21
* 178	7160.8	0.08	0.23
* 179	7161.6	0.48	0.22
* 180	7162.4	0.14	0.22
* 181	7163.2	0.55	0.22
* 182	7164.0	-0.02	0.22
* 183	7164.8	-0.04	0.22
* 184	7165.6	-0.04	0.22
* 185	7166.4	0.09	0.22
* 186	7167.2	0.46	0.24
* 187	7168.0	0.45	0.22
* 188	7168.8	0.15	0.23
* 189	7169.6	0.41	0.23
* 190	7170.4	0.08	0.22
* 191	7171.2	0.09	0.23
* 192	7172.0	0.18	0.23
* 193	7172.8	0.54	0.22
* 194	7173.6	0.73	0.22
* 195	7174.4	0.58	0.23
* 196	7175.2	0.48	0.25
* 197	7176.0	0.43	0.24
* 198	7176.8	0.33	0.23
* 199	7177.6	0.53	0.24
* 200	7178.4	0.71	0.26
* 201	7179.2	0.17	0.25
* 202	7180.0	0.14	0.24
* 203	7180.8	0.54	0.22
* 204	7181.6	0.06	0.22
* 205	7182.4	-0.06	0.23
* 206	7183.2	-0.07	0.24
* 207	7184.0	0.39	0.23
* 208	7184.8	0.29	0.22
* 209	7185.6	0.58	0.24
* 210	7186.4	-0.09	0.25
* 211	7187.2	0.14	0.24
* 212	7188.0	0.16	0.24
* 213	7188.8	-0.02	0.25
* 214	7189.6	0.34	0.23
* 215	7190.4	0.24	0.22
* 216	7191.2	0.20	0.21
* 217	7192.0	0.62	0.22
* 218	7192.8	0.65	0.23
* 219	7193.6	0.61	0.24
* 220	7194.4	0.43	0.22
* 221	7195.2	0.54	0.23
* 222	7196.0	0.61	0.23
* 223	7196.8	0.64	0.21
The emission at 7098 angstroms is [O II]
